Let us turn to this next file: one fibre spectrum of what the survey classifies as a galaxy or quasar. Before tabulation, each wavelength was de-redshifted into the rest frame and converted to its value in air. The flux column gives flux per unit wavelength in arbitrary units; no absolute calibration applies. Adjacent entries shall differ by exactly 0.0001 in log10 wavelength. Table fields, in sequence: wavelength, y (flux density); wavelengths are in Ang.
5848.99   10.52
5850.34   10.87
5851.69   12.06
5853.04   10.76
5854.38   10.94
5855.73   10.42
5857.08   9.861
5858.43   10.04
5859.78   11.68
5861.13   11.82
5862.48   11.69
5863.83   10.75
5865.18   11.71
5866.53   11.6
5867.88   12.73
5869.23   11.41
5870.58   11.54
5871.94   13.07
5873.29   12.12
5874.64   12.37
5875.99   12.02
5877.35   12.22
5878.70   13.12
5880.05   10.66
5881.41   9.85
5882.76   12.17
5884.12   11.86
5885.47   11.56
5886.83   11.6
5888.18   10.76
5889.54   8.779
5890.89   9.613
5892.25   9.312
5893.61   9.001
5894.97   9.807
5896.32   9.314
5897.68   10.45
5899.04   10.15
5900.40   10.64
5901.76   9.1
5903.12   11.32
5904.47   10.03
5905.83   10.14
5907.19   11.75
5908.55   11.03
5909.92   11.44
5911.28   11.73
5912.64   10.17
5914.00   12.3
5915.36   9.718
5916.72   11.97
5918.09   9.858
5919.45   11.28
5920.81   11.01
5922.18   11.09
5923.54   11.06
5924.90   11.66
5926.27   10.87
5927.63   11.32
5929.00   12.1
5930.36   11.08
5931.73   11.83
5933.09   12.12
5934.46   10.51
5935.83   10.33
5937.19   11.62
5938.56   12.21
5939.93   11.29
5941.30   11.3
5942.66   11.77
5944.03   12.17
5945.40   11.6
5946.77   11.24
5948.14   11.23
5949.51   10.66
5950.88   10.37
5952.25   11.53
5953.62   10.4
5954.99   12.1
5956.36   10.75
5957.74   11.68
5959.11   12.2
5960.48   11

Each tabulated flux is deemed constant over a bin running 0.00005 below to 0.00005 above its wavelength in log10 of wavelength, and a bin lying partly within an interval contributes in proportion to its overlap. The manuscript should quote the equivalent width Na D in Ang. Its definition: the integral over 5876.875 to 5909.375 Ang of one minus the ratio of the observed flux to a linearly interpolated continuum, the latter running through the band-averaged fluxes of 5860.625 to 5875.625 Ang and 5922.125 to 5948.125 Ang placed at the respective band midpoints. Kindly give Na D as 3.2 Ang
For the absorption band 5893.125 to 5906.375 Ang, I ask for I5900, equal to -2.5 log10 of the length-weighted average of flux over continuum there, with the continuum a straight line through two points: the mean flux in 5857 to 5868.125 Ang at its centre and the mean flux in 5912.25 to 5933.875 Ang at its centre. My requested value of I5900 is 0.13 mag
